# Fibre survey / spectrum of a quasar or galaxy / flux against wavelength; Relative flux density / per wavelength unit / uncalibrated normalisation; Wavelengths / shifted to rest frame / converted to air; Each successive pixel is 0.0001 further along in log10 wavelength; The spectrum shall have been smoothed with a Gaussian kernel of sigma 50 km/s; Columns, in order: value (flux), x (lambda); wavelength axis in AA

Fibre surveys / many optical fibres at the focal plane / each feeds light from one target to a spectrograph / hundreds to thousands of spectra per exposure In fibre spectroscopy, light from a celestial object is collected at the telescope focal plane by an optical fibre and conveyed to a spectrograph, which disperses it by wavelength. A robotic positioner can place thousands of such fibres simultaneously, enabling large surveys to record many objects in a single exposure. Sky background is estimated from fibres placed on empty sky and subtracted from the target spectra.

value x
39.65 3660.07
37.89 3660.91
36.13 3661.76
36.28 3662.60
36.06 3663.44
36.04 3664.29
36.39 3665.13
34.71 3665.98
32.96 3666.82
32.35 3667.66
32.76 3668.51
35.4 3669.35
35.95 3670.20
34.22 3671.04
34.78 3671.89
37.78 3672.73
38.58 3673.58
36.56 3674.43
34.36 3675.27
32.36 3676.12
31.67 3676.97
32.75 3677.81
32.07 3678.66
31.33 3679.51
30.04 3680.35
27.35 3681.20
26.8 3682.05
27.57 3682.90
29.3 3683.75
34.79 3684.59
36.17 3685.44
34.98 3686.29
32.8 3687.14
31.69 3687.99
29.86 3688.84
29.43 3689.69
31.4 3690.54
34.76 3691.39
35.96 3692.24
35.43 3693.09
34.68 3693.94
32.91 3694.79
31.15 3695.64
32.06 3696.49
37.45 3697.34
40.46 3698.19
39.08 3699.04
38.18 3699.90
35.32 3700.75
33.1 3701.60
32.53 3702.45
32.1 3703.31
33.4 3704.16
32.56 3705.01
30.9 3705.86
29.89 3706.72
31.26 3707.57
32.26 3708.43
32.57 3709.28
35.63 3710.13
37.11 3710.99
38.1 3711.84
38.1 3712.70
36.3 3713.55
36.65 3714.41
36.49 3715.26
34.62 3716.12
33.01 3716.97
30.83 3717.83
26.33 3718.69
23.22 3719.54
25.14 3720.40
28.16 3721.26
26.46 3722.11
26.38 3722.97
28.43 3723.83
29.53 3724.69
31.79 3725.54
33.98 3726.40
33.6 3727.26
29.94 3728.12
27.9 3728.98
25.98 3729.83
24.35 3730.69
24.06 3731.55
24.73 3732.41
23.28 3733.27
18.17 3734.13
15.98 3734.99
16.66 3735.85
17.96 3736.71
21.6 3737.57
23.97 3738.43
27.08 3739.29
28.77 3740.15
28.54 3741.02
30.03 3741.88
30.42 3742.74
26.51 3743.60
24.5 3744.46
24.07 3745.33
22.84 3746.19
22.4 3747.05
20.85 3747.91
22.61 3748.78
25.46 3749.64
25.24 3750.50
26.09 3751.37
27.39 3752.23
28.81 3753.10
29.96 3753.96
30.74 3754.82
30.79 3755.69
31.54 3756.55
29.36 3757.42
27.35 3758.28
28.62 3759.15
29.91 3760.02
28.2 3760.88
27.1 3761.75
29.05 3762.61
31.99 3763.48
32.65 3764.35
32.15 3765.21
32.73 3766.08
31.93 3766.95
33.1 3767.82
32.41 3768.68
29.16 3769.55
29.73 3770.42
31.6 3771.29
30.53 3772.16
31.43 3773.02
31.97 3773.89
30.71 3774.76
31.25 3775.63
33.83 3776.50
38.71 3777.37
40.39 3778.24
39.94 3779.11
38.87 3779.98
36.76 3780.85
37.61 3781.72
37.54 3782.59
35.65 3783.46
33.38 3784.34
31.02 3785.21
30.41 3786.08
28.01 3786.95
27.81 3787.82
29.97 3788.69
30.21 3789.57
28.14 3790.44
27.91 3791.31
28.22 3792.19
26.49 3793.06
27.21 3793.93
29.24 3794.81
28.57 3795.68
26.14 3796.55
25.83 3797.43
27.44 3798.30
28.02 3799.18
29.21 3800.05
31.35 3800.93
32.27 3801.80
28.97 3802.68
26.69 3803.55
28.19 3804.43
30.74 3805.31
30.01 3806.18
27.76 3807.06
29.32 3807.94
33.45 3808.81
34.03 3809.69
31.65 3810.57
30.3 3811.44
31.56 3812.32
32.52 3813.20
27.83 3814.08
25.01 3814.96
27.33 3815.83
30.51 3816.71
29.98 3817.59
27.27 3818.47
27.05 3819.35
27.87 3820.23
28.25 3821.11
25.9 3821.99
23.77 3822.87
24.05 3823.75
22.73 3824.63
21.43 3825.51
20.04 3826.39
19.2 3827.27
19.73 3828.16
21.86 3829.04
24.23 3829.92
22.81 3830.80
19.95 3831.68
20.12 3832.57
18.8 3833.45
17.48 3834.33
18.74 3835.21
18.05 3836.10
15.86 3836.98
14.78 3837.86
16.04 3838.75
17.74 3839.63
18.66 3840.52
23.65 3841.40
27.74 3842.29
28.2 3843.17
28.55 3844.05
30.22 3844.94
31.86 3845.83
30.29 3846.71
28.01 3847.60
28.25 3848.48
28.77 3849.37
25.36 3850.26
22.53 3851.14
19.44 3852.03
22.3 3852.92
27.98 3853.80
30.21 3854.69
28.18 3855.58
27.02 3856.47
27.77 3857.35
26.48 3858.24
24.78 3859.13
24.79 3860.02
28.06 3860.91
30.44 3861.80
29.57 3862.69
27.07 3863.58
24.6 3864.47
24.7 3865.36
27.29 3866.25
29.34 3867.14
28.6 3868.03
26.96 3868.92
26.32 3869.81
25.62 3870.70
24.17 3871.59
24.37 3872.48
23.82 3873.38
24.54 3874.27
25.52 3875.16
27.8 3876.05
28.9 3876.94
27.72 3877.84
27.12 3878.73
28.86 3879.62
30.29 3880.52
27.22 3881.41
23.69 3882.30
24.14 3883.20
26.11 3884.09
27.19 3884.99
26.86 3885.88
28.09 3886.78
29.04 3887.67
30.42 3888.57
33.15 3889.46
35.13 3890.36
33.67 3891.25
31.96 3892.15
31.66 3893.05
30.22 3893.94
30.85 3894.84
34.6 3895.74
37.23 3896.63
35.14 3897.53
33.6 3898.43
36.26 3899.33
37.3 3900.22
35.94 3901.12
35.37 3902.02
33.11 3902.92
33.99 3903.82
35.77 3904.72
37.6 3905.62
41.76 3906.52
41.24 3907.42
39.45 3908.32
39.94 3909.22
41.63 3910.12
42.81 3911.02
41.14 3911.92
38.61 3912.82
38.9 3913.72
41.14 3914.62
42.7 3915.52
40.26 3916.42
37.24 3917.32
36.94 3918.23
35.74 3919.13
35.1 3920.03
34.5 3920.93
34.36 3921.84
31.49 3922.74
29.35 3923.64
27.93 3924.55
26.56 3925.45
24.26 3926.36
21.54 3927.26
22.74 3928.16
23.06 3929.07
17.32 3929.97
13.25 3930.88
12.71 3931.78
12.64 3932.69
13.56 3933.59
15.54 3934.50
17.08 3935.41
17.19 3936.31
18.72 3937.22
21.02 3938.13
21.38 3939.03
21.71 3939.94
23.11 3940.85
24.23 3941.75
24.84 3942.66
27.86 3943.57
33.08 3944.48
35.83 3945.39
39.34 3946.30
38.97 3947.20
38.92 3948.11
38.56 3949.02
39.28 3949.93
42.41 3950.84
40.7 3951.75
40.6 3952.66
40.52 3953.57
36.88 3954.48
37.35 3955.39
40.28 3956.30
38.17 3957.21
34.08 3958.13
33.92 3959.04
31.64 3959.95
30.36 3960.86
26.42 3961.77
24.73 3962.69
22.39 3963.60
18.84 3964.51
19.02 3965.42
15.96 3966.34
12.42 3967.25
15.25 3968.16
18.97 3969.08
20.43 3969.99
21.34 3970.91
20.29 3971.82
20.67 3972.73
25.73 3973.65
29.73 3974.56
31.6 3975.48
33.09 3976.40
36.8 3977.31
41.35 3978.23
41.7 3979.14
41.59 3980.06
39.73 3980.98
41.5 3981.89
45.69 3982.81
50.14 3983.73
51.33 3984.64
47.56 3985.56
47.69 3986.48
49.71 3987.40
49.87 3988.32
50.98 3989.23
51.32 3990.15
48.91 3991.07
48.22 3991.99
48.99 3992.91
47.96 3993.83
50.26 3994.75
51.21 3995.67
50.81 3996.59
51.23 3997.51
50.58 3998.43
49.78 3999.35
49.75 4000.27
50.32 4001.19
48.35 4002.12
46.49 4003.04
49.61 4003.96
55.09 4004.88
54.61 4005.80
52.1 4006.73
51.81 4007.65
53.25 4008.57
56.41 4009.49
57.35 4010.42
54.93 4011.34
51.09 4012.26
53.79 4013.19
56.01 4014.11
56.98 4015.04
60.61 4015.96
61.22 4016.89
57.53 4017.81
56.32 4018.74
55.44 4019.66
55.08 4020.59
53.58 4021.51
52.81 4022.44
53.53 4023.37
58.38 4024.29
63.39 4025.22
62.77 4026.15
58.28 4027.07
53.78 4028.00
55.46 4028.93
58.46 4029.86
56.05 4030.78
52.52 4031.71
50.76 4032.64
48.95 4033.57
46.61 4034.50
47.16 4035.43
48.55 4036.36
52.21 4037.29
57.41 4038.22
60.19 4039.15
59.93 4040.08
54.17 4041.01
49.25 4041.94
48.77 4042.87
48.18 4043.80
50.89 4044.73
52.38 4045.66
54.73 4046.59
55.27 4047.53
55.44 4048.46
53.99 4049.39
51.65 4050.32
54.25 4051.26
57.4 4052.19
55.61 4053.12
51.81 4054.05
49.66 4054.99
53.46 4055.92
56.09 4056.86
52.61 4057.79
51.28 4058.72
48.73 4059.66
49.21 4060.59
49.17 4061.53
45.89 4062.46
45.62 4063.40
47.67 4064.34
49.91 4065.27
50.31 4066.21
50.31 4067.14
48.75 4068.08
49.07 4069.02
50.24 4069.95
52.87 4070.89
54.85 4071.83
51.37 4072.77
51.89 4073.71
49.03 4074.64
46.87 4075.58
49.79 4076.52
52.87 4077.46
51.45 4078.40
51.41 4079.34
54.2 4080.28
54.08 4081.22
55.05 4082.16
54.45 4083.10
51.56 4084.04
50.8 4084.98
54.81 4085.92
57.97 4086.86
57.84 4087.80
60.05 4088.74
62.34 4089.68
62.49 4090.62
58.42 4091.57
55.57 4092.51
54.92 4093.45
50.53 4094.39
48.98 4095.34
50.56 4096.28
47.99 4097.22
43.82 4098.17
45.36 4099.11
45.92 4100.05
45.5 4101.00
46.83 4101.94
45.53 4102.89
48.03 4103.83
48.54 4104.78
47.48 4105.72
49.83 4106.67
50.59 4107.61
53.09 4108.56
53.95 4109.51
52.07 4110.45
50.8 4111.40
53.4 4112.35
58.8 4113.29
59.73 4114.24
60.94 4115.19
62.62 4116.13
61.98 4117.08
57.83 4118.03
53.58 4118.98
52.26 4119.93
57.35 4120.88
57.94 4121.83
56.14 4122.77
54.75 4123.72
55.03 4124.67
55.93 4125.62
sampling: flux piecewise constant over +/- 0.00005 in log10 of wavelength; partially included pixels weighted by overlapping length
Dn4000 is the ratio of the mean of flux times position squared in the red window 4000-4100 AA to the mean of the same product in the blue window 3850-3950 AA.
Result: 1.94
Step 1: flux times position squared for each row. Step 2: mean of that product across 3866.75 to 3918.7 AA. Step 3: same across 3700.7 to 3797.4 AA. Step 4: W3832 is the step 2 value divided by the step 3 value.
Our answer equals 1.18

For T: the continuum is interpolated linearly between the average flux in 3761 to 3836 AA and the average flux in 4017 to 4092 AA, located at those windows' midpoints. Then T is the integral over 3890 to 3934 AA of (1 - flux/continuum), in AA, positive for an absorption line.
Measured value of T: 7.7 AA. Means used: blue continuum 28.9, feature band 32.6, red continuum 53.3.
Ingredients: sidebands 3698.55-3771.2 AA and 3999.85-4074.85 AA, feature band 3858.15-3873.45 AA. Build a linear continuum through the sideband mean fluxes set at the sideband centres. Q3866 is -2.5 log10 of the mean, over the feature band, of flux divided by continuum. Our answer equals 0.43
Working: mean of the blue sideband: 29.1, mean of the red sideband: 53.1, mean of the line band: 26.6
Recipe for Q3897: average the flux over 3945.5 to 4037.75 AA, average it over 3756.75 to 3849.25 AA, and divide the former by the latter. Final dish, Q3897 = 1.6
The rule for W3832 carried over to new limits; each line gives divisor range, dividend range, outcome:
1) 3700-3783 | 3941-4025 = 1.60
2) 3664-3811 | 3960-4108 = 1.84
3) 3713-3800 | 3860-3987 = 1.15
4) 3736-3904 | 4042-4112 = 2.09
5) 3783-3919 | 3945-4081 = 1.76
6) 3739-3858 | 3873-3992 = 1.23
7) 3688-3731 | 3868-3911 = 1.07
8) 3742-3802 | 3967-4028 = 1.76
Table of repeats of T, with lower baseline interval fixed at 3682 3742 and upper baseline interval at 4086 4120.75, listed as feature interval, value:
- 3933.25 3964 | 9.7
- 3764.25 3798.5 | 2.9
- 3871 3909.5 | 9.1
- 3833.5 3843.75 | 4.9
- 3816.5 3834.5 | 6.6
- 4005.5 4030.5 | -4.0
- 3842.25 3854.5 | 3.6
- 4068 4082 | 0.1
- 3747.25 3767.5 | 2.8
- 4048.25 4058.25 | -0.7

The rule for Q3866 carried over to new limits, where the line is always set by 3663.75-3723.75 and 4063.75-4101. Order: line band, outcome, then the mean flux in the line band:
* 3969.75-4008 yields 0.08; 44.1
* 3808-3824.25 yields 0.33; 28.8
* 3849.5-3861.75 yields 0.49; 26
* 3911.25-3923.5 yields 0.17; 37.5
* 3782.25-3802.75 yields 0.27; 29.5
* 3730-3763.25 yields 0.36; 25.7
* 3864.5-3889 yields 0.49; 26.8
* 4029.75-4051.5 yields -0.06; 52.7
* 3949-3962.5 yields 0.25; 36.4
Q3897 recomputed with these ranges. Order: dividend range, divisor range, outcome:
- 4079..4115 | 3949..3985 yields 1.63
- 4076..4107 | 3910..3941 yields 1.88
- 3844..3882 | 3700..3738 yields 0.91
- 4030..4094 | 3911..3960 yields 1.72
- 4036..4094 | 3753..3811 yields 1.71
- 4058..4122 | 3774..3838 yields 1.86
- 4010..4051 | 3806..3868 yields 2.14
